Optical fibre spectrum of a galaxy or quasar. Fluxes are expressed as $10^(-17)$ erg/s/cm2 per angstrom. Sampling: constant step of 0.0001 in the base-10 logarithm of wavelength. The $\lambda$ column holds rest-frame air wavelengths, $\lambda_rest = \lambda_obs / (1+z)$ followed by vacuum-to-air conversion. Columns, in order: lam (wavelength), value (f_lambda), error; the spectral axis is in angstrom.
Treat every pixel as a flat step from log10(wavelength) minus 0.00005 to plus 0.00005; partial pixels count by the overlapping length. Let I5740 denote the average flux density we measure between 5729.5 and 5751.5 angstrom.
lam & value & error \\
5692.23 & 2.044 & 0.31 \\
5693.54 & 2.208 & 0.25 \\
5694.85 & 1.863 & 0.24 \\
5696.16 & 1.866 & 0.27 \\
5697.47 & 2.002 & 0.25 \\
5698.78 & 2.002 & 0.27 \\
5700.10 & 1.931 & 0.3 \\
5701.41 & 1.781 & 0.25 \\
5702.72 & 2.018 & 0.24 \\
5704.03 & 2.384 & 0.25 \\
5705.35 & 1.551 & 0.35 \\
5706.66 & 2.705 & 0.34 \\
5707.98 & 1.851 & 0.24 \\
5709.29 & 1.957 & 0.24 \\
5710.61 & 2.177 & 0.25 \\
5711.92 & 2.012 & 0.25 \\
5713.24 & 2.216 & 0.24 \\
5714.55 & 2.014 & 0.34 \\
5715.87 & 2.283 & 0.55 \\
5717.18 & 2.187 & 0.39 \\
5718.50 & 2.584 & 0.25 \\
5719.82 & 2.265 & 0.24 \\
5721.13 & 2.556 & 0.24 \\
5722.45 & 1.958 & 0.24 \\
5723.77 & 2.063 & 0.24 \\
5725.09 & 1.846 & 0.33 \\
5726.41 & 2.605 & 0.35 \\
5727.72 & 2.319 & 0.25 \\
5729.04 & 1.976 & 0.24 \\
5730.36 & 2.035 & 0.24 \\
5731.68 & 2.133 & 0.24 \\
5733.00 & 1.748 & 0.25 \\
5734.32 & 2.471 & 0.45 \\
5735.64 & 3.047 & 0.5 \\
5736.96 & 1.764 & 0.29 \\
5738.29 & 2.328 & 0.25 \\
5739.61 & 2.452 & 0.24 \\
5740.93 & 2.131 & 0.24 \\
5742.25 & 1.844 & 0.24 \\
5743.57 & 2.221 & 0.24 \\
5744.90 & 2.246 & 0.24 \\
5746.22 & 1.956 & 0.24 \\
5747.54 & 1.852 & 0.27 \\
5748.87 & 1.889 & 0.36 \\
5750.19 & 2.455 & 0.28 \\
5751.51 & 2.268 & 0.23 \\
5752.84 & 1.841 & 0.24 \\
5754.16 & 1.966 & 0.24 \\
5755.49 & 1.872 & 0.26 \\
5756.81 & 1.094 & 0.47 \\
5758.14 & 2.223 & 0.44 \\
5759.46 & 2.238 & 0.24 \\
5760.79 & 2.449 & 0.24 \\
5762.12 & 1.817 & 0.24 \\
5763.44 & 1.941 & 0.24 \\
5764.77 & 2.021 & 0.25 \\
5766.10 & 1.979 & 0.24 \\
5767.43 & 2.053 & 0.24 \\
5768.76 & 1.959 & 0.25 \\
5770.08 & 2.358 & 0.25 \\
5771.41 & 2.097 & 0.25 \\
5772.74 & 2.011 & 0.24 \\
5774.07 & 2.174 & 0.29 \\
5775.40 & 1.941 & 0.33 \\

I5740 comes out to 2.16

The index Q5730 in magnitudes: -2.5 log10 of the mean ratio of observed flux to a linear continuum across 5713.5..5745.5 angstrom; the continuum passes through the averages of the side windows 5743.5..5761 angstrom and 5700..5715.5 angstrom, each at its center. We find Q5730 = -0.087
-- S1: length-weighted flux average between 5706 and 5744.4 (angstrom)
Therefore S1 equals 2.2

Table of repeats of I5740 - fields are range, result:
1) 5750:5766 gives 2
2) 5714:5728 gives 2.24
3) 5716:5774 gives 2.12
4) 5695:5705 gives 1.98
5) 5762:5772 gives 2.04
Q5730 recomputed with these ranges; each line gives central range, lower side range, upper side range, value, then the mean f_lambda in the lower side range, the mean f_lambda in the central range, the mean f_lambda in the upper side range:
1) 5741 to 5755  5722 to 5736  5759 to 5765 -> 0.040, 2.19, 2.05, 2.09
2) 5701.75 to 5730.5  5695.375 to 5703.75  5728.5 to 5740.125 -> -0.042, 1.95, 2.16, 2.22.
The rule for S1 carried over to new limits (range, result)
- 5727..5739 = 2.21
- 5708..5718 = 2.11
